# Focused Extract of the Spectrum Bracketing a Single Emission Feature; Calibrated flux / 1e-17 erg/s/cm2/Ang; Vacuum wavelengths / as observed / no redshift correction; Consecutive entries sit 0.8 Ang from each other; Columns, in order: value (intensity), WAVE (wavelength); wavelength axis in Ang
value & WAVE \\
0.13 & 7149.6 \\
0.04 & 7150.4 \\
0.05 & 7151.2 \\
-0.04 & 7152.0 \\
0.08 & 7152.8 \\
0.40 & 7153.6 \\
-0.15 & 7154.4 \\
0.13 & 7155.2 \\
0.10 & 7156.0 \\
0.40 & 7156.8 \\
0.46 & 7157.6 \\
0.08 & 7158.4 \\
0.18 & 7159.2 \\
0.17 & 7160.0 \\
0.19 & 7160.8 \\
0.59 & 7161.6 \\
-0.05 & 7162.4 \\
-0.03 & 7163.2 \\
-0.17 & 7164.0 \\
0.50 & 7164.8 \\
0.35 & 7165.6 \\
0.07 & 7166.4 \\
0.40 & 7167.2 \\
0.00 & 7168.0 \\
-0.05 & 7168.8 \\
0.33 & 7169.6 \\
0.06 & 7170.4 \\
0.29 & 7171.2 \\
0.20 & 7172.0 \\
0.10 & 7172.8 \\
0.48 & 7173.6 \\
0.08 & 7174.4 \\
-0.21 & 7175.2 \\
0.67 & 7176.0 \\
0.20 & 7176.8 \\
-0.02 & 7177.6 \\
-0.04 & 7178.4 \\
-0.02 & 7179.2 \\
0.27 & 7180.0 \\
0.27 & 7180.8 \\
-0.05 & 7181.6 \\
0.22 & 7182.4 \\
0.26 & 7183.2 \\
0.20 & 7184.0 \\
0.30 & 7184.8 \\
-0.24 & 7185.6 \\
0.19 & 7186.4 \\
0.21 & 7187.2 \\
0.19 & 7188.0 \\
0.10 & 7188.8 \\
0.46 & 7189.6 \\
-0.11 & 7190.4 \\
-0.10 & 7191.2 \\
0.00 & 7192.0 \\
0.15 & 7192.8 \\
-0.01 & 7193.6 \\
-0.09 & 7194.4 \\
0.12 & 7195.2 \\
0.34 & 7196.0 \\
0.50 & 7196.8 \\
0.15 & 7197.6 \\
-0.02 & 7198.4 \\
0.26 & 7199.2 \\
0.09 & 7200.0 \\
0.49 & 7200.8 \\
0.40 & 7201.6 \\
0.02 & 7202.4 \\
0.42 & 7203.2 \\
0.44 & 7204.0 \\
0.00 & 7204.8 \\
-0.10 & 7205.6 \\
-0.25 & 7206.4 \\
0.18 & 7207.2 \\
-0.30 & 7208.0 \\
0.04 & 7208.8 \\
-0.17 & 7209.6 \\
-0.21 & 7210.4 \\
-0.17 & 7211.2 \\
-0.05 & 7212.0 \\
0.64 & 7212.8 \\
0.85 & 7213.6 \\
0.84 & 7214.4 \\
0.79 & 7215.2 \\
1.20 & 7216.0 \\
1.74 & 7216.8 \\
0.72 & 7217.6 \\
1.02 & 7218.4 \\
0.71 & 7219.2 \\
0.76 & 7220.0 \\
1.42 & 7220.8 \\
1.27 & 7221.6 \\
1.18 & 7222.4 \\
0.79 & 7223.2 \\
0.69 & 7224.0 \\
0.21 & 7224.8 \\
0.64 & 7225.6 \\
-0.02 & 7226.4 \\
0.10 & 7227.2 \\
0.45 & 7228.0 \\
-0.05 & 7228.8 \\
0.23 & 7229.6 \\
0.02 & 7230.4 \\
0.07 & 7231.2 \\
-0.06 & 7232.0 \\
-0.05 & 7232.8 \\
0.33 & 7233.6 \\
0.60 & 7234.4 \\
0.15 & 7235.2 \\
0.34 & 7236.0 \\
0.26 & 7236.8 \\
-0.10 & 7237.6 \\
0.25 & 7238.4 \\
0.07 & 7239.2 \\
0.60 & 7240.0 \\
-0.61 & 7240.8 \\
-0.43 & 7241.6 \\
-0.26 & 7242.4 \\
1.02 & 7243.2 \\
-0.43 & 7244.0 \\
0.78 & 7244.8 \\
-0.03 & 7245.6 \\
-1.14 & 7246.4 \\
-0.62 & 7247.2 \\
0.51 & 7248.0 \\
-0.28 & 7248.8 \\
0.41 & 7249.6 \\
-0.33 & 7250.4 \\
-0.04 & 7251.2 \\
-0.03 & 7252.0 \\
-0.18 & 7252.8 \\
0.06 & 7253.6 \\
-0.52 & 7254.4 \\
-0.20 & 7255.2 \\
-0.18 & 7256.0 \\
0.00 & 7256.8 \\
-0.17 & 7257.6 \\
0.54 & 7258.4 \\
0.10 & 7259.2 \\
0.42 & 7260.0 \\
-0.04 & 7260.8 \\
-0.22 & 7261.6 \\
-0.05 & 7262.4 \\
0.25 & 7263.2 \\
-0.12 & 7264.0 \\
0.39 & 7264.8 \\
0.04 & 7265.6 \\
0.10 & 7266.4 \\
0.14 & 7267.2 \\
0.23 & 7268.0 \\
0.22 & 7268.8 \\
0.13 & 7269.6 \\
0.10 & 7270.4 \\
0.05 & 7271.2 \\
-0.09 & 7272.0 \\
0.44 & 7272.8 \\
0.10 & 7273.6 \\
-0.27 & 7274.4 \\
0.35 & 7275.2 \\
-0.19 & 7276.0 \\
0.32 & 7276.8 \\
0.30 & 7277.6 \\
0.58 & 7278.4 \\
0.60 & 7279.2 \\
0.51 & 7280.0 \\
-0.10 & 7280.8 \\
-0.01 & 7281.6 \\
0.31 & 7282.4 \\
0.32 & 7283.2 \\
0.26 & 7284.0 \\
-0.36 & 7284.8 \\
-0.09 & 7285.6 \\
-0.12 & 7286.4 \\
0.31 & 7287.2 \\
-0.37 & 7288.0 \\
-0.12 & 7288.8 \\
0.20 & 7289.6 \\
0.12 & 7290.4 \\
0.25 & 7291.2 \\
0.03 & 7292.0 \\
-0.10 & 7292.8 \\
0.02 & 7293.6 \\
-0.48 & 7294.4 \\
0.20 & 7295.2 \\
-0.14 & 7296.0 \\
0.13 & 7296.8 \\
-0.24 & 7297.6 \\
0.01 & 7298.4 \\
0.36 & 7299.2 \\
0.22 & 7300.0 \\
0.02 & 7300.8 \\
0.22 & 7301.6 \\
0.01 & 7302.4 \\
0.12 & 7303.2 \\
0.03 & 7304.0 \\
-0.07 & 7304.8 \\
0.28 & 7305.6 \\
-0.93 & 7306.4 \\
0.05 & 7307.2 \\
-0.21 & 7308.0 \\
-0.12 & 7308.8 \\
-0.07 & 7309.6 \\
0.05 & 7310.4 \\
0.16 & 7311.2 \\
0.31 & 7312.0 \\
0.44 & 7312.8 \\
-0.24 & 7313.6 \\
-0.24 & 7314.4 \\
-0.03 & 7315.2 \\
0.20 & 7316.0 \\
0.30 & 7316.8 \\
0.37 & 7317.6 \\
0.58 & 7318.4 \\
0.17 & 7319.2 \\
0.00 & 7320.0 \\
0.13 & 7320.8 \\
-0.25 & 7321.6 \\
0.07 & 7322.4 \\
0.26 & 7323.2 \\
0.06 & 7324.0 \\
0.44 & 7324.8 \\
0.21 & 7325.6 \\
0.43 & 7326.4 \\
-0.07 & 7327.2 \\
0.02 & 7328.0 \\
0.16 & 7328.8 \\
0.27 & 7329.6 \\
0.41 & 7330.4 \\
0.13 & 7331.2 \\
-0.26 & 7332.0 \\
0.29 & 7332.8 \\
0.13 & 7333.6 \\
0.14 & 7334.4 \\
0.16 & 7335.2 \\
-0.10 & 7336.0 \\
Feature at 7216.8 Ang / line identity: [O II]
